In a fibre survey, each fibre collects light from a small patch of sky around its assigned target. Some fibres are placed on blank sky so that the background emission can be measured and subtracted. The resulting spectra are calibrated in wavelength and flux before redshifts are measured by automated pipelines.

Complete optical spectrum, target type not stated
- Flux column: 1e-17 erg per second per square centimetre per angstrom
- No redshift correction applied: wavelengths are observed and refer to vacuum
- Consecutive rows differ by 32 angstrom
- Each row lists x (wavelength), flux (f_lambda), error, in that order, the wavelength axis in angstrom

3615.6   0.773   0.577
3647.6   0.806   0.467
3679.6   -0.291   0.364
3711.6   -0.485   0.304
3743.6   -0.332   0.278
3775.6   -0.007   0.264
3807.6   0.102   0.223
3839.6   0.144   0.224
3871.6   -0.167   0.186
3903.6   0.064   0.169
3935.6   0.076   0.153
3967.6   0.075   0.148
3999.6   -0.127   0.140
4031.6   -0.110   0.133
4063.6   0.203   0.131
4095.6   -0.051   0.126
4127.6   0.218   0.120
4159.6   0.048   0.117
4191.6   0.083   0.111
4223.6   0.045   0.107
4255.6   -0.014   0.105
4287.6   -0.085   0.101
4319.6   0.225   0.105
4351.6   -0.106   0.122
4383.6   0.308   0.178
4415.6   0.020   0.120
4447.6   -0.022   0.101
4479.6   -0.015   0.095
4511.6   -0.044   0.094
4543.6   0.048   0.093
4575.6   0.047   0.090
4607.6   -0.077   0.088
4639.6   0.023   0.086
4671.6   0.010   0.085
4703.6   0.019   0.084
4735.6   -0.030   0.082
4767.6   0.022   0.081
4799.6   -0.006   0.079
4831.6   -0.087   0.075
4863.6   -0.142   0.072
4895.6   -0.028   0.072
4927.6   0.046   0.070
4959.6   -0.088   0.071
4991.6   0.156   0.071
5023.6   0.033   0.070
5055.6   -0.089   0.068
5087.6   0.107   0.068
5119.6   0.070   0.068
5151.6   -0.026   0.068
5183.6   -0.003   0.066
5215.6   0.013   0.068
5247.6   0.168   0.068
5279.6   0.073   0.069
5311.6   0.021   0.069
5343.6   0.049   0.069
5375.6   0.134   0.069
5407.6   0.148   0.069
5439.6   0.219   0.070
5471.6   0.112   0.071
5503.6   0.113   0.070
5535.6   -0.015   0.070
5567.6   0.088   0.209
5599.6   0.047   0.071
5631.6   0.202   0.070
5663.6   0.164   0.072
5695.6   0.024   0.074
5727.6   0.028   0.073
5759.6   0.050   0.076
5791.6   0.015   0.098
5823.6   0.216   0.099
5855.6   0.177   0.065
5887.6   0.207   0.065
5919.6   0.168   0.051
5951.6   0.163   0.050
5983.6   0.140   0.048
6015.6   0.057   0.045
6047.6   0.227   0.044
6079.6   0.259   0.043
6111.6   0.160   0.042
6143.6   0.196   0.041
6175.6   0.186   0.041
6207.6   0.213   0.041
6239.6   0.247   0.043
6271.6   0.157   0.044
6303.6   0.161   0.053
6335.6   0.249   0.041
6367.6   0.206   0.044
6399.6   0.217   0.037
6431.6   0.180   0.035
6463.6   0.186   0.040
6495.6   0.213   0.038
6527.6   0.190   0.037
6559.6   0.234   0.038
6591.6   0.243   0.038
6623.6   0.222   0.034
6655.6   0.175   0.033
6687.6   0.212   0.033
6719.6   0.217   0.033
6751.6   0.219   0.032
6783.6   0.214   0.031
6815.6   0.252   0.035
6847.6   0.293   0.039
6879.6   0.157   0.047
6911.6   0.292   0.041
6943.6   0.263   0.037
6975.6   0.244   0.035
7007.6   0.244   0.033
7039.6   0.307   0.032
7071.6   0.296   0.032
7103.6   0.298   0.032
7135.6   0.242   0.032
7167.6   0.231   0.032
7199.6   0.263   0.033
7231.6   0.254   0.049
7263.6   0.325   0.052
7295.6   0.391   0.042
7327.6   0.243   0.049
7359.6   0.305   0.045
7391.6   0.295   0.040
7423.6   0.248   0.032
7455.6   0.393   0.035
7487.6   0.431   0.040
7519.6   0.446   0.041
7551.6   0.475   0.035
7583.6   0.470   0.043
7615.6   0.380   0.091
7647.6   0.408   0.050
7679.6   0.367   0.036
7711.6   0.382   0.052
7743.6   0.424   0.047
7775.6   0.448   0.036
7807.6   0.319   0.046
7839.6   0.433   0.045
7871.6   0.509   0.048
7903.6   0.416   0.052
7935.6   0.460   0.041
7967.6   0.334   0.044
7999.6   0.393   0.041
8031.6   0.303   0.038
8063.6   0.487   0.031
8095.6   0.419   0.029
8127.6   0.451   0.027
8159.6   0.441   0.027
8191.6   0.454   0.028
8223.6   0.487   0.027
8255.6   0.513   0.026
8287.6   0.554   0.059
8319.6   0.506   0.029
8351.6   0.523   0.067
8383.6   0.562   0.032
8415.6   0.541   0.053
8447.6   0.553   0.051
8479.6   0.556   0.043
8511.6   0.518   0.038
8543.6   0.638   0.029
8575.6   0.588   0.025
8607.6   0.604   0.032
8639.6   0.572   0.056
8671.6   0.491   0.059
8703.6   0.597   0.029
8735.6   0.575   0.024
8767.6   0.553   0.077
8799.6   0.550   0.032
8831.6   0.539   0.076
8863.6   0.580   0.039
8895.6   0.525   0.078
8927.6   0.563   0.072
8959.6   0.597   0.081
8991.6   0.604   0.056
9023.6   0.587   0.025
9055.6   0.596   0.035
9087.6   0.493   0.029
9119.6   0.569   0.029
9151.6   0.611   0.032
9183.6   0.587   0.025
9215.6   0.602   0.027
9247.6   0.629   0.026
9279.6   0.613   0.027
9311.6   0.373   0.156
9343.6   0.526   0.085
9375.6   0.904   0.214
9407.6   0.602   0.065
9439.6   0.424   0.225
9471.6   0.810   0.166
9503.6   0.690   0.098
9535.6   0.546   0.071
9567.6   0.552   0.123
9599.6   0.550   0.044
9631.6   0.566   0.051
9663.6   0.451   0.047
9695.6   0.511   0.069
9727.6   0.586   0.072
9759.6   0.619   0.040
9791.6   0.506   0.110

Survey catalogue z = 0.867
